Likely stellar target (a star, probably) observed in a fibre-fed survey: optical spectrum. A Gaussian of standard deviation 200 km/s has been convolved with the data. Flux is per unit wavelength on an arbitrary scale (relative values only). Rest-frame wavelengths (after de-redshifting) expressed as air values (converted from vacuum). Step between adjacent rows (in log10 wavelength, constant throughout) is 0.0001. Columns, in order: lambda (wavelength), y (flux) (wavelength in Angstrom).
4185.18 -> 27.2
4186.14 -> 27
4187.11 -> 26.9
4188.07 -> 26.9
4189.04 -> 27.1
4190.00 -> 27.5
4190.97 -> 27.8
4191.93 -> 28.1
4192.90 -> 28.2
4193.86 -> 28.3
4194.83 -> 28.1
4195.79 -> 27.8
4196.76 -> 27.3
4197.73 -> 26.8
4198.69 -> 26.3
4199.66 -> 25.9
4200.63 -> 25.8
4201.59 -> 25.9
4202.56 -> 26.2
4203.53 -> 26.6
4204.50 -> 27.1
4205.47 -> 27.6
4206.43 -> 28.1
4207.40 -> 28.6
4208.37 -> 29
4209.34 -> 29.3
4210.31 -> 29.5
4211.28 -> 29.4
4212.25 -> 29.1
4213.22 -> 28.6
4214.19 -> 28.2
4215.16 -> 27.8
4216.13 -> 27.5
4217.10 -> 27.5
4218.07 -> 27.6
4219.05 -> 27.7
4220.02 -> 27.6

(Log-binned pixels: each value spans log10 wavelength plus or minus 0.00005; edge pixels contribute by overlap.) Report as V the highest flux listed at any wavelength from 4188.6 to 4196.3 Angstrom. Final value 28.3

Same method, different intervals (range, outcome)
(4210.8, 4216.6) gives 29.4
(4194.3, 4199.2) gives 28.1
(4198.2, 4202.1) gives 26.3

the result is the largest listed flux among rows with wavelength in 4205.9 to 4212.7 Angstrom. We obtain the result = 29.5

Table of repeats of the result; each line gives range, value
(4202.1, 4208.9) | 29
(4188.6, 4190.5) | 27.5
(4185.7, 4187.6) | 27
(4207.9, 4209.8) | 29.3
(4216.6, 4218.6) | 27.6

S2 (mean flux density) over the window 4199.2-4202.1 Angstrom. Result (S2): 25.9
